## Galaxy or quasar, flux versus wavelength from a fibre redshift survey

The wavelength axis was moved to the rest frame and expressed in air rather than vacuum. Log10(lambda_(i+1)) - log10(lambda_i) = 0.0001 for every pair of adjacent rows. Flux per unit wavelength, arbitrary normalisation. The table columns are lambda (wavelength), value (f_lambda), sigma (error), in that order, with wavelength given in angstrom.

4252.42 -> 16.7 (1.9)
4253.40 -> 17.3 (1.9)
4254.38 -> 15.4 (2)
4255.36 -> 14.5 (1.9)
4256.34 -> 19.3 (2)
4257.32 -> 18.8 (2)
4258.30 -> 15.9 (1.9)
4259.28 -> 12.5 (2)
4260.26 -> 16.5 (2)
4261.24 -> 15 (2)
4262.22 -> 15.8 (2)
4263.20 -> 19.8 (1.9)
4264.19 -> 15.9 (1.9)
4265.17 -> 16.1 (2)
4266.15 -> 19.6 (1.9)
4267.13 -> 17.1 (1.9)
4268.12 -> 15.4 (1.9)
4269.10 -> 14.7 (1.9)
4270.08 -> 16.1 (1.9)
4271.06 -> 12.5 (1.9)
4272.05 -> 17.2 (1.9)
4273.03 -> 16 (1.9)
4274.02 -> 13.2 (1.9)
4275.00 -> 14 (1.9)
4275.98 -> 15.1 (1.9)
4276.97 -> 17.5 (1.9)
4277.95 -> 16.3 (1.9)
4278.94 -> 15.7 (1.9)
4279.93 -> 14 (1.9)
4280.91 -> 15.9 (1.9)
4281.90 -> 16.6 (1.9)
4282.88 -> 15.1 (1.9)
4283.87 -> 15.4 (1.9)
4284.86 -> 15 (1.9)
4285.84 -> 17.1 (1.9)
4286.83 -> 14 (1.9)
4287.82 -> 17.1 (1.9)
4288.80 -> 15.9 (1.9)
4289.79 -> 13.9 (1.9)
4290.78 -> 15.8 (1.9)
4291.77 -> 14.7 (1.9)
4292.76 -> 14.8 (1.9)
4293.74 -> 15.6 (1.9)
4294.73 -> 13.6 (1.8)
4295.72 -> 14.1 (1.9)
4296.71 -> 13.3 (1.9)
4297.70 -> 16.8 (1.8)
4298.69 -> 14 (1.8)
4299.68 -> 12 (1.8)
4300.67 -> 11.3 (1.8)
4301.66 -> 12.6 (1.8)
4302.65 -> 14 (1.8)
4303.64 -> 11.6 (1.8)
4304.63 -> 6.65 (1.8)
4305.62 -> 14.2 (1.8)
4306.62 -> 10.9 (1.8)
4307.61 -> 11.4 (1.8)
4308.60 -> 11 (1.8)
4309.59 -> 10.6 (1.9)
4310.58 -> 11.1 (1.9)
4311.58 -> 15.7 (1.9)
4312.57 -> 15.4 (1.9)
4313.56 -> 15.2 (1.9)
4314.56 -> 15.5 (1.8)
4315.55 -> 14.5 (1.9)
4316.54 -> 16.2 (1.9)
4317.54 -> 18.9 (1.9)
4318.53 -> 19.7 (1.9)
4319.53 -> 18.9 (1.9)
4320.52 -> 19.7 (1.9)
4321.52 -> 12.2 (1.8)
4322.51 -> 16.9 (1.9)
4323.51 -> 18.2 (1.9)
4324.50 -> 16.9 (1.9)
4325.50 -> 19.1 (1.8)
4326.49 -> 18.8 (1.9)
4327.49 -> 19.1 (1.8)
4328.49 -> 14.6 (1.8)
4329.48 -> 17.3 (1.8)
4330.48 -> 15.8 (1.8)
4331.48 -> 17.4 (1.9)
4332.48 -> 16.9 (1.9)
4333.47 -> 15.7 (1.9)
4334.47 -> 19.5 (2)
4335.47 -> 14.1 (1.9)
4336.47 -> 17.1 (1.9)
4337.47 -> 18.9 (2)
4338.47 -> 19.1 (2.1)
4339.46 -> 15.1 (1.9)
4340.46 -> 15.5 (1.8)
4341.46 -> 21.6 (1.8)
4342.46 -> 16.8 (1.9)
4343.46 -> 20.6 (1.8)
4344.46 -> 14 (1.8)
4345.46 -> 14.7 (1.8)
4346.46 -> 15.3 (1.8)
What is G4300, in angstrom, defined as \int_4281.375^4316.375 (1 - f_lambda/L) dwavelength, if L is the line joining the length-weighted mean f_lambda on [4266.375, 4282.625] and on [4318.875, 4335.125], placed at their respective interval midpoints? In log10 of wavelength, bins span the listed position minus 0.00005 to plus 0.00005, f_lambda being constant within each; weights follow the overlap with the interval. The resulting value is 5.1 angstrom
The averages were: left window 15.5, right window 17.3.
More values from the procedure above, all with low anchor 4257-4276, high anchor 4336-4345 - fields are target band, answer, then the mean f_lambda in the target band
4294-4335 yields 4.8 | 15.1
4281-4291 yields 0.4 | 15.6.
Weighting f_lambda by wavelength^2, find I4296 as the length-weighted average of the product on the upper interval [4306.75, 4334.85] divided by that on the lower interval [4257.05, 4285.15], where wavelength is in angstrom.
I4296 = 1.0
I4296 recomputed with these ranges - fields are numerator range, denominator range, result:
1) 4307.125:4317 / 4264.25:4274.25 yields 0.88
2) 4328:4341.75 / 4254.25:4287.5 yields 1.10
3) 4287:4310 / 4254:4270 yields 0.83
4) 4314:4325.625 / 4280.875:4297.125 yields 1.15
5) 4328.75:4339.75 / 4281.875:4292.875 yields 1.13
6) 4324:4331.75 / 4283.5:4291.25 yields 1.14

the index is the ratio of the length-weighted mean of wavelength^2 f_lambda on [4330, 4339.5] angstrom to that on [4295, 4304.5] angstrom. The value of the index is 1.3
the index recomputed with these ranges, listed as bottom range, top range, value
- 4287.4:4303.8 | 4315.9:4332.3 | 1.24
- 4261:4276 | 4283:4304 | 0.92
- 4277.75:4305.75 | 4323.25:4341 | 1.22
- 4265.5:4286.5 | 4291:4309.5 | 0.83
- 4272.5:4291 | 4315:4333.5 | 1.14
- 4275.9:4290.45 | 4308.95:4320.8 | 1.03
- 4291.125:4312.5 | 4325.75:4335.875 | 1.33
